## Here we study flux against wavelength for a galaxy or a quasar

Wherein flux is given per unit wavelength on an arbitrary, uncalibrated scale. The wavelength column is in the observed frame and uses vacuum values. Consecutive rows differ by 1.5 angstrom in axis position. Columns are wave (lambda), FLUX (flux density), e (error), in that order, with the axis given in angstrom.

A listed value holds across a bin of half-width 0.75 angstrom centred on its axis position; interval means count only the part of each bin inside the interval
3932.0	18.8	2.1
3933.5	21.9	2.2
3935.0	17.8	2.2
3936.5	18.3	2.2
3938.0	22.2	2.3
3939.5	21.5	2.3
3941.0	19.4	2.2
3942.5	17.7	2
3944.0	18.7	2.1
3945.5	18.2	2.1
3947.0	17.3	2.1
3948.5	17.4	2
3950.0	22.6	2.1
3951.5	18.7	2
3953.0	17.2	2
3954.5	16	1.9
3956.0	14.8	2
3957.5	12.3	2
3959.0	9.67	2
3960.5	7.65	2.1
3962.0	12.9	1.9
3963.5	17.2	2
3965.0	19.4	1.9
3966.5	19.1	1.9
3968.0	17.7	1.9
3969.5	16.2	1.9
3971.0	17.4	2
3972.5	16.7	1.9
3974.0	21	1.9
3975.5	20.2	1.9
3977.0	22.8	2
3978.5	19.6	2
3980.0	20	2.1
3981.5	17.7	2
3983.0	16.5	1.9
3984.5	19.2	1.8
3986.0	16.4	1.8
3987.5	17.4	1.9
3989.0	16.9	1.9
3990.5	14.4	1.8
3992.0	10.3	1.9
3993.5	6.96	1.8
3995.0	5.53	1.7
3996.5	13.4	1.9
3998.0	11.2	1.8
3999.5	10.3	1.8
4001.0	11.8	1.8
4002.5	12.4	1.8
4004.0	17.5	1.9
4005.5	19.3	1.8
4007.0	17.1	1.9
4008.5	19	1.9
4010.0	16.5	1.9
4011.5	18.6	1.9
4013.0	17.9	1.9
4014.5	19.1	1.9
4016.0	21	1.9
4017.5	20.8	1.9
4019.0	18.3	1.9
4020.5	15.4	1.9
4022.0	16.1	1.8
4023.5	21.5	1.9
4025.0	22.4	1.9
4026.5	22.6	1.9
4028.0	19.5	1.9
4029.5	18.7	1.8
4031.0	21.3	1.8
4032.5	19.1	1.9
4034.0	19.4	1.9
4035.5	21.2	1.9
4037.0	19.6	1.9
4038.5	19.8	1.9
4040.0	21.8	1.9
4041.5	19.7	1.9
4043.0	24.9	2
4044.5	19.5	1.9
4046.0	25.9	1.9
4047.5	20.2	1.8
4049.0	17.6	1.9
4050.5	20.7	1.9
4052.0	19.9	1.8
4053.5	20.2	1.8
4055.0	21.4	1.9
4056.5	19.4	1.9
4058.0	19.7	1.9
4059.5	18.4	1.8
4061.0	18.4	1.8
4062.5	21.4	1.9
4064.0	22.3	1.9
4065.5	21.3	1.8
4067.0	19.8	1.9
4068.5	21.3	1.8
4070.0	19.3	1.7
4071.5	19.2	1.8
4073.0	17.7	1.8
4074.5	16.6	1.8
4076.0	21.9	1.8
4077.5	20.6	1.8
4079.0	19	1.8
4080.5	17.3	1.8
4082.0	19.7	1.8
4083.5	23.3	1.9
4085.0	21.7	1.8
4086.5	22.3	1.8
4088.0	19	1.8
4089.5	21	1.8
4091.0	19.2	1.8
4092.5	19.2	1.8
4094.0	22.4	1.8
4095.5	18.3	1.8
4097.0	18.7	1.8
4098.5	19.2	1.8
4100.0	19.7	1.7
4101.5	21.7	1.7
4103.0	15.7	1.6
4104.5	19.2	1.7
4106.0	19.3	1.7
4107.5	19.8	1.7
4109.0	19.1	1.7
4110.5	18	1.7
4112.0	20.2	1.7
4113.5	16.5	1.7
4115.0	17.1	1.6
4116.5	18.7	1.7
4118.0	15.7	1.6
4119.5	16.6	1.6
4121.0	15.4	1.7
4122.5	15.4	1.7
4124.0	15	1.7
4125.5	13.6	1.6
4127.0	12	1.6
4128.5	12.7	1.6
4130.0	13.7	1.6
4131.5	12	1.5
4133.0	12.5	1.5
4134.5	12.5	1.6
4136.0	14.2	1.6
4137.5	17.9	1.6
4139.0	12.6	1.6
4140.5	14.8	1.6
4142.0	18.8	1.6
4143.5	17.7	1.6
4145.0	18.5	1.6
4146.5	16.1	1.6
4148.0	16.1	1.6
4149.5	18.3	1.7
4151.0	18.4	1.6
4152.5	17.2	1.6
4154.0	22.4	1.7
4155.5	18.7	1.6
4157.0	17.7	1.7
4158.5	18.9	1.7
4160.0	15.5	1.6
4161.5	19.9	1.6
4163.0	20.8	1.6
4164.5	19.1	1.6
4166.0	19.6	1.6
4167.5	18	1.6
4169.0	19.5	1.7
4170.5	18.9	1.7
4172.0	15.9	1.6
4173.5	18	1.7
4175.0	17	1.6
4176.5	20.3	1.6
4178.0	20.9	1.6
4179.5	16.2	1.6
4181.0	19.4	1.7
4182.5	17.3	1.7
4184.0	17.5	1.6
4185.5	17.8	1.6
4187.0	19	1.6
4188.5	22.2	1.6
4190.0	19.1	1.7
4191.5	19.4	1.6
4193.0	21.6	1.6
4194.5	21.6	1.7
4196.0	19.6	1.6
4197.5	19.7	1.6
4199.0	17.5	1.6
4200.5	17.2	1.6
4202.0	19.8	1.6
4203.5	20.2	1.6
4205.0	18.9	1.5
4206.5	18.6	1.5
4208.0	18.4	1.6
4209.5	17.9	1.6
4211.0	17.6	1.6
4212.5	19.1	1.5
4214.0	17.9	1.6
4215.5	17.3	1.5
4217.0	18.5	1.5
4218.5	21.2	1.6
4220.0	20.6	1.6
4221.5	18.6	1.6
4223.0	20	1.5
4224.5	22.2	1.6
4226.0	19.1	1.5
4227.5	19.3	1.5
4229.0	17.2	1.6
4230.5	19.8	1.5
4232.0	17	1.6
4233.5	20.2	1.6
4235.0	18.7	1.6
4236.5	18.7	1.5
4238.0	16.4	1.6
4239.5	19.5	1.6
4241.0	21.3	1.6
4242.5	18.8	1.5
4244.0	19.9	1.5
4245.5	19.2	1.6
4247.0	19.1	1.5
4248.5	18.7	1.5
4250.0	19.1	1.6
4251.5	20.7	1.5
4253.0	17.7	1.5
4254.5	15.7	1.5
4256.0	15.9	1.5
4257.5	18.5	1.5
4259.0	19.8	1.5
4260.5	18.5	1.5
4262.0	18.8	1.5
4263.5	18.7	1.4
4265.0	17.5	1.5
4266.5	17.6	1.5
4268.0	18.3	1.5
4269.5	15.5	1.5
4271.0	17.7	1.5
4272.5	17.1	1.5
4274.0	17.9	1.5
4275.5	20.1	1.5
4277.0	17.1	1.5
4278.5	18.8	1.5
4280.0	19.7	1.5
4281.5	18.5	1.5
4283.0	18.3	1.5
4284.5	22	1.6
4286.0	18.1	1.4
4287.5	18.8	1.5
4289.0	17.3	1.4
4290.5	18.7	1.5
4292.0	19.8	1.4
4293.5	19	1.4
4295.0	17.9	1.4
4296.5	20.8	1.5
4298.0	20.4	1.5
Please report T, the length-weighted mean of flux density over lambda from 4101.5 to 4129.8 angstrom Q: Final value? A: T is 16.7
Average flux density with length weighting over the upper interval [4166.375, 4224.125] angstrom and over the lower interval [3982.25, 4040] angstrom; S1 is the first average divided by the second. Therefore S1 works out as 1.11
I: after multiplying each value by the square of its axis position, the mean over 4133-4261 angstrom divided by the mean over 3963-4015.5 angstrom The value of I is 1.25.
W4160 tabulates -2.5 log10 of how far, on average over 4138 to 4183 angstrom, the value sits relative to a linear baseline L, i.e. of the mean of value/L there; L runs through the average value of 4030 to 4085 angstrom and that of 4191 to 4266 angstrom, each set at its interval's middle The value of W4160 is 0.08 mag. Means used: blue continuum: 20.3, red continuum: 18.9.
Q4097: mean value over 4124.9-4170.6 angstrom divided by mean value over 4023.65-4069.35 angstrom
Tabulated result 0.81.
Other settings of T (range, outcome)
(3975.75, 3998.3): 15.4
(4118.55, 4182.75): 16.9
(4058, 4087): 20.1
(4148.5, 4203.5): 18.9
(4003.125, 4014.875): 18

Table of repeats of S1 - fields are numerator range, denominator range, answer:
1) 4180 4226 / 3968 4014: 1.19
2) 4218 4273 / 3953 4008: 1.21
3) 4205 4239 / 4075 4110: 0.95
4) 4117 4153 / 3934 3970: 0.90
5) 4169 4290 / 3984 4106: 1.00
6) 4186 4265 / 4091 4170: 1.10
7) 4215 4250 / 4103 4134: 1.19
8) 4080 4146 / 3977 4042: 1.01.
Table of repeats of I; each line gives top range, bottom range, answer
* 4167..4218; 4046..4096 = 0.99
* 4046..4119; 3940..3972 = 1.26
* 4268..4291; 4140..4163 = 1.08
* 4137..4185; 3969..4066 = 1.06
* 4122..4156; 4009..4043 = 0.84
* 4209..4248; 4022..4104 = 1.02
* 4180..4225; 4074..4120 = 1.05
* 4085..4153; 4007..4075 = 0.90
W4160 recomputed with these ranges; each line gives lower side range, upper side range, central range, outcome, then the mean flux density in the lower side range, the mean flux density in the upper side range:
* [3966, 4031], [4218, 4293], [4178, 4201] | -0.04 mag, 17.1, 18.7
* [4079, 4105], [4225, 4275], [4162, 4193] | 0.01 mag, 19.8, 18.4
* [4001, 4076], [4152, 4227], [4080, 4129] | 0.06 mag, 19.6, 19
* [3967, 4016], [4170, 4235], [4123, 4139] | 0.31 mag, 16.2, 19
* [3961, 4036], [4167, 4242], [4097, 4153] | 0.11 mag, 17.2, 19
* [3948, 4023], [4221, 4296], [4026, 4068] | -0.21 mag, 16.3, 18.7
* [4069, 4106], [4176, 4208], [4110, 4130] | 0.23 mag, 19.7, 19.2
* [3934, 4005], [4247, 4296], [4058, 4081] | -0.16 mag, 16.3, 18.4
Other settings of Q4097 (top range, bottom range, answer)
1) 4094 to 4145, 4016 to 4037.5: 0.84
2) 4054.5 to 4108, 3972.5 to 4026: 1.19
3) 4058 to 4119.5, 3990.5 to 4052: 1.09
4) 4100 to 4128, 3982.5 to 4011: 1.20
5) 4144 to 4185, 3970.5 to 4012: 1.15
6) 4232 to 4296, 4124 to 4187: 1.09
